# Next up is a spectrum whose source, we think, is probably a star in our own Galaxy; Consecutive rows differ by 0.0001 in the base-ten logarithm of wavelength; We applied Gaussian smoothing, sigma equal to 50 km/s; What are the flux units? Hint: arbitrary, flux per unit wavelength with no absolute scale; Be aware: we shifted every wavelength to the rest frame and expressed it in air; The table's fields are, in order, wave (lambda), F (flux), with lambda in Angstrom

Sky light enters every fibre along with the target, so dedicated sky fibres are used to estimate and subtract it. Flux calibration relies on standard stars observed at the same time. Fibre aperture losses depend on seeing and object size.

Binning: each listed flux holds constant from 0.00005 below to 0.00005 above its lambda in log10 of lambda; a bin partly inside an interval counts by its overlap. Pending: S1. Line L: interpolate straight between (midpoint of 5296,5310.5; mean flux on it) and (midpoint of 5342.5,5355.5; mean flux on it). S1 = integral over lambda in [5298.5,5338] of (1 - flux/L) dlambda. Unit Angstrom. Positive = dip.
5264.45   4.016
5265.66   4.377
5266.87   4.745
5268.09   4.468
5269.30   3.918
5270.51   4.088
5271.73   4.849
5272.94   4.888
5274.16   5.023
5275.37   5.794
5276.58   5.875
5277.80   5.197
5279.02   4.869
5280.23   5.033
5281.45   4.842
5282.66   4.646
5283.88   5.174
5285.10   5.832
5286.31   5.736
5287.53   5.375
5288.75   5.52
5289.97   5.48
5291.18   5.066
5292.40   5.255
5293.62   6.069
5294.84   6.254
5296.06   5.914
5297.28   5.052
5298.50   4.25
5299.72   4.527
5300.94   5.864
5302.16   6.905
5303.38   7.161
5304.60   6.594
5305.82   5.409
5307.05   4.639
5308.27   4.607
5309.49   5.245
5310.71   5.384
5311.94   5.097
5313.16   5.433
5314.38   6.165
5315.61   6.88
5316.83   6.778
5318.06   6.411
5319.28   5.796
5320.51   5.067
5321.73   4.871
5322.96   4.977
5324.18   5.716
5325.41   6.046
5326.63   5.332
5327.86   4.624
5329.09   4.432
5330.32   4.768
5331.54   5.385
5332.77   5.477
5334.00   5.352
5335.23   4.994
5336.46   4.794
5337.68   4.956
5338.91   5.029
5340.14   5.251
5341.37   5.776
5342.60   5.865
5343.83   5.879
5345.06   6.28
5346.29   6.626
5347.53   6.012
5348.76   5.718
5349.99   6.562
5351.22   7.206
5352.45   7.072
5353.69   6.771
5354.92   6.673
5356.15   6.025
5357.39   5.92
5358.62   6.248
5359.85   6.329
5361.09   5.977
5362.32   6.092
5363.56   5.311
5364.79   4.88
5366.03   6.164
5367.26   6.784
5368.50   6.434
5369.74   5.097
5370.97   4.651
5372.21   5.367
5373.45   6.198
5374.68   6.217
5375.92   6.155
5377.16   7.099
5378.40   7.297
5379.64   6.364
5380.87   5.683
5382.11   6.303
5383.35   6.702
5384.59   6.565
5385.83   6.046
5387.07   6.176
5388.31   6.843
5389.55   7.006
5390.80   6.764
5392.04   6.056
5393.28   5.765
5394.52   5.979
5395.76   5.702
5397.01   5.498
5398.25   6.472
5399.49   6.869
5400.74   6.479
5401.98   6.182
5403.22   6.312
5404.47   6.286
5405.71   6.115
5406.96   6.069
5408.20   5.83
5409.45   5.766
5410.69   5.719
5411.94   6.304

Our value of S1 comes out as 2.1 Angstrom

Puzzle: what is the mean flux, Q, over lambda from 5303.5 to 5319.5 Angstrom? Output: 5.77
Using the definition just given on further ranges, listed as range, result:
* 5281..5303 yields 5.46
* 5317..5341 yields 5.26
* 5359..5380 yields 6.02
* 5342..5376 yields 6.09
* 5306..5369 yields 5.72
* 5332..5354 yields 5.85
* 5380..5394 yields 6.36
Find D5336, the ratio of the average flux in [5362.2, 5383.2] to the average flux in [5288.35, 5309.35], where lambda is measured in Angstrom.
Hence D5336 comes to 1.08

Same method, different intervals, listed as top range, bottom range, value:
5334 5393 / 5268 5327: 1.12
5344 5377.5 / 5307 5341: 1.14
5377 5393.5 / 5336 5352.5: 1.10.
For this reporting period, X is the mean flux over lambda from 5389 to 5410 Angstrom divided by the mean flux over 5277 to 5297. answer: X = 1.15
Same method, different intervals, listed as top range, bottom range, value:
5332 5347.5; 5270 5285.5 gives 1.09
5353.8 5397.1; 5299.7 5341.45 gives 1.12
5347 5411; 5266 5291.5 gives 1.22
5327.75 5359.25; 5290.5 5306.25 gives 1.01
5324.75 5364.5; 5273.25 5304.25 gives 1.05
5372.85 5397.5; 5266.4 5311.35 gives 1.20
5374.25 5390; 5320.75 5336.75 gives 1.26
